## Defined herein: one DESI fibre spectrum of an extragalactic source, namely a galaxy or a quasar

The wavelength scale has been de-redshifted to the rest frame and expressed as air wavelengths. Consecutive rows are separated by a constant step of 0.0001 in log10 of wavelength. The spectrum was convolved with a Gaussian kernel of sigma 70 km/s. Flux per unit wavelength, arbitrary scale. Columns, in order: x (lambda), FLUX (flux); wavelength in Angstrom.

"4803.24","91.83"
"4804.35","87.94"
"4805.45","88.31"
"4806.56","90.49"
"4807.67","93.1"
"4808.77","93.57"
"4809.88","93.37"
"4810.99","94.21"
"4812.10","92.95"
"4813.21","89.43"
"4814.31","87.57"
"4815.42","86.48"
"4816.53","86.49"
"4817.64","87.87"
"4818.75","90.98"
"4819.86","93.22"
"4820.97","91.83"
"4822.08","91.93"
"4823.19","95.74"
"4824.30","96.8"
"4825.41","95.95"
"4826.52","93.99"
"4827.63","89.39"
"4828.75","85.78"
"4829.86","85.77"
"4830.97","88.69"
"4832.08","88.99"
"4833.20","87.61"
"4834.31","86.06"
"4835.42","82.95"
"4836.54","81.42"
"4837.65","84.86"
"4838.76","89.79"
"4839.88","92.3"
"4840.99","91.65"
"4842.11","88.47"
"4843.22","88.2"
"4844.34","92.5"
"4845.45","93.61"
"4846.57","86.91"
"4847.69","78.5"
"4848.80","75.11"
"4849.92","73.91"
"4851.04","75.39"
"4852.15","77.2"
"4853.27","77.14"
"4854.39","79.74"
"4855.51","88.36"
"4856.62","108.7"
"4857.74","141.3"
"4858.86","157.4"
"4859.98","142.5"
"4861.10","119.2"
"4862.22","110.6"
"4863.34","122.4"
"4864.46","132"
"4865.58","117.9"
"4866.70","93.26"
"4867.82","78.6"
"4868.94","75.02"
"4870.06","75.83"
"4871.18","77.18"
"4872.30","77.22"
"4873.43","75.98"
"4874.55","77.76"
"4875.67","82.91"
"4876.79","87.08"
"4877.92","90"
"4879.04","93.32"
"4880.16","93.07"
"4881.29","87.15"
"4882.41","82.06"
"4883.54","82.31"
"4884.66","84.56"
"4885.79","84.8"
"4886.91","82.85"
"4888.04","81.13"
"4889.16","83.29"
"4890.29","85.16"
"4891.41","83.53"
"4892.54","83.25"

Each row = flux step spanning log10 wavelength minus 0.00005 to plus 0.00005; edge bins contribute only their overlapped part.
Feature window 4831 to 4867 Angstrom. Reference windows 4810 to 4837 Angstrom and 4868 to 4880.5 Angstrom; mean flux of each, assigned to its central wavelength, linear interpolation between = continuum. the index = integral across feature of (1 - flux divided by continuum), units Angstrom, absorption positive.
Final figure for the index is -4.8 Angstrom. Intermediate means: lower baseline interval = 89.7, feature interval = 97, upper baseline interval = 82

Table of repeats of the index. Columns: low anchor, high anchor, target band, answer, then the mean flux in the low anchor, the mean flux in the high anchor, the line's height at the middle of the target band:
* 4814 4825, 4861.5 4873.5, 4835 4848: 0.7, 91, 95.2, 92.9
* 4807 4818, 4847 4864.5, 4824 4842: 1.4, 90.6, 103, 96.3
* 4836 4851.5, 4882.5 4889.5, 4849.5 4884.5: -4.6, 85.2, 83.1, 84.1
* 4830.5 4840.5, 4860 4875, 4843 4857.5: 1.0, 87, 96.7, 91.5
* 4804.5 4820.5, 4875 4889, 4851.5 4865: -3.9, 90.5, 85.8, 87.4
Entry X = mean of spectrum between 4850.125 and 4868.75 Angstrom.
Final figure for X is 106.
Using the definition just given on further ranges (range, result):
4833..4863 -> 94.8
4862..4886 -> 89.8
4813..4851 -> 88.1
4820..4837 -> 89.6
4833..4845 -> 87.9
